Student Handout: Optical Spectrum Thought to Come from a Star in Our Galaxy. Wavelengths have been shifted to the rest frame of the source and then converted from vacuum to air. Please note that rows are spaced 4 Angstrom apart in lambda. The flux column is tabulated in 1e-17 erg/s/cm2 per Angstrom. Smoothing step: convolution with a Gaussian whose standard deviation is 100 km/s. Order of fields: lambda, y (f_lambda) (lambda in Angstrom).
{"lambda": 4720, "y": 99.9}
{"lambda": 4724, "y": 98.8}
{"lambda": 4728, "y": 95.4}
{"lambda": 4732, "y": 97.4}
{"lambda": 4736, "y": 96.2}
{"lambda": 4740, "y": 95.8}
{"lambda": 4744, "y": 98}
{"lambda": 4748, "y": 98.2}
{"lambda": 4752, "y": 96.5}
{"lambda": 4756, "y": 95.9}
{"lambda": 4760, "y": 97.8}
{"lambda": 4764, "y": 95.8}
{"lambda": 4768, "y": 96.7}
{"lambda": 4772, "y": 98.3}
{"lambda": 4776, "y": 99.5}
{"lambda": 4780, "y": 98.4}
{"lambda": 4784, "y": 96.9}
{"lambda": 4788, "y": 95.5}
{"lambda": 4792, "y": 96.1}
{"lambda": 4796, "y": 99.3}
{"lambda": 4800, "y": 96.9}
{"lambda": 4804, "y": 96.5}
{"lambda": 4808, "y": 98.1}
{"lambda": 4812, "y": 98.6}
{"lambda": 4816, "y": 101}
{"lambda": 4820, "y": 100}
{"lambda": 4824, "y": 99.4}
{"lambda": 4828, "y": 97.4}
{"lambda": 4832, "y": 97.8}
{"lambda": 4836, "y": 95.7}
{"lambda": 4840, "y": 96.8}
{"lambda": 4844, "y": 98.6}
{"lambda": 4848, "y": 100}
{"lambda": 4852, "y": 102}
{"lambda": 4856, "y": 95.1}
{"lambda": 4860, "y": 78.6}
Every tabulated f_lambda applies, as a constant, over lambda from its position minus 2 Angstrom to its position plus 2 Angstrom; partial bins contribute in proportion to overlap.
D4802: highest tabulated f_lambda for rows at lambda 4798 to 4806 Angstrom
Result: 96.9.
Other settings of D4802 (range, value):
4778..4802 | 99.3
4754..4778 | 99.5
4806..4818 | 101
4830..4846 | 98.6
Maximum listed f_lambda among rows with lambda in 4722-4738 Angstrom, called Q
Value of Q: 98.8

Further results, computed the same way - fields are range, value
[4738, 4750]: 98.2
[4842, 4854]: 102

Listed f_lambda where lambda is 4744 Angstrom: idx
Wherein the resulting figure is 98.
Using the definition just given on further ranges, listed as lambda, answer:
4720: 99.9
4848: 100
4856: 95.1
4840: 96.8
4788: 95.5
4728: 95.4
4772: 98.3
